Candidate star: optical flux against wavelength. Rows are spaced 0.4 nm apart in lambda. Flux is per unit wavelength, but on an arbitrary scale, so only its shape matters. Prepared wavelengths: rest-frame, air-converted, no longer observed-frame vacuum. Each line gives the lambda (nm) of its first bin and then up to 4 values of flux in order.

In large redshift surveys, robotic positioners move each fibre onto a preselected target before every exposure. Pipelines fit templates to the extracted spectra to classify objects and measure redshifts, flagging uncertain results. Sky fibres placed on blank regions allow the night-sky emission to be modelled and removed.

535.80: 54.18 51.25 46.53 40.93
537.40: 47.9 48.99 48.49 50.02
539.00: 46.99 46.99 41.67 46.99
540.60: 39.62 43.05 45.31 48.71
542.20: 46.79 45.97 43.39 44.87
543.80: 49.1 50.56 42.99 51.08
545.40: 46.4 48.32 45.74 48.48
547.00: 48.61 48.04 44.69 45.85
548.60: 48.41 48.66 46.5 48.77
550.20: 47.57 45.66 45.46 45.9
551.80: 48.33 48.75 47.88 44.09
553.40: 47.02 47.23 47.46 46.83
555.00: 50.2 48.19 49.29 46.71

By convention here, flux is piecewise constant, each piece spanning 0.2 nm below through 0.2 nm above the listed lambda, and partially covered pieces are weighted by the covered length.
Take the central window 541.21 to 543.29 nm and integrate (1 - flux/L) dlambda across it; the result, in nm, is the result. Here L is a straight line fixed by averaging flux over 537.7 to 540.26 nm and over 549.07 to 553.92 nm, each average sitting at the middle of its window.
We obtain 0.05 nm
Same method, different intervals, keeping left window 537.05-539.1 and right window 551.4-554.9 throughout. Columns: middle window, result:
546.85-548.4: 0.025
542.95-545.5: 0.029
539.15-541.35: 0.185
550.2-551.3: 0.032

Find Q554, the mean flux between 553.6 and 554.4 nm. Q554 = 47.3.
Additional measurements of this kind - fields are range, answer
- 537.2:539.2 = 48.5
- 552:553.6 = 46.9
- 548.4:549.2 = 48.5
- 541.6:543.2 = 46.2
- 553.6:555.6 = 48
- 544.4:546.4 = 46.9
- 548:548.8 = 47.1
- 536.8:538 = 45.9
